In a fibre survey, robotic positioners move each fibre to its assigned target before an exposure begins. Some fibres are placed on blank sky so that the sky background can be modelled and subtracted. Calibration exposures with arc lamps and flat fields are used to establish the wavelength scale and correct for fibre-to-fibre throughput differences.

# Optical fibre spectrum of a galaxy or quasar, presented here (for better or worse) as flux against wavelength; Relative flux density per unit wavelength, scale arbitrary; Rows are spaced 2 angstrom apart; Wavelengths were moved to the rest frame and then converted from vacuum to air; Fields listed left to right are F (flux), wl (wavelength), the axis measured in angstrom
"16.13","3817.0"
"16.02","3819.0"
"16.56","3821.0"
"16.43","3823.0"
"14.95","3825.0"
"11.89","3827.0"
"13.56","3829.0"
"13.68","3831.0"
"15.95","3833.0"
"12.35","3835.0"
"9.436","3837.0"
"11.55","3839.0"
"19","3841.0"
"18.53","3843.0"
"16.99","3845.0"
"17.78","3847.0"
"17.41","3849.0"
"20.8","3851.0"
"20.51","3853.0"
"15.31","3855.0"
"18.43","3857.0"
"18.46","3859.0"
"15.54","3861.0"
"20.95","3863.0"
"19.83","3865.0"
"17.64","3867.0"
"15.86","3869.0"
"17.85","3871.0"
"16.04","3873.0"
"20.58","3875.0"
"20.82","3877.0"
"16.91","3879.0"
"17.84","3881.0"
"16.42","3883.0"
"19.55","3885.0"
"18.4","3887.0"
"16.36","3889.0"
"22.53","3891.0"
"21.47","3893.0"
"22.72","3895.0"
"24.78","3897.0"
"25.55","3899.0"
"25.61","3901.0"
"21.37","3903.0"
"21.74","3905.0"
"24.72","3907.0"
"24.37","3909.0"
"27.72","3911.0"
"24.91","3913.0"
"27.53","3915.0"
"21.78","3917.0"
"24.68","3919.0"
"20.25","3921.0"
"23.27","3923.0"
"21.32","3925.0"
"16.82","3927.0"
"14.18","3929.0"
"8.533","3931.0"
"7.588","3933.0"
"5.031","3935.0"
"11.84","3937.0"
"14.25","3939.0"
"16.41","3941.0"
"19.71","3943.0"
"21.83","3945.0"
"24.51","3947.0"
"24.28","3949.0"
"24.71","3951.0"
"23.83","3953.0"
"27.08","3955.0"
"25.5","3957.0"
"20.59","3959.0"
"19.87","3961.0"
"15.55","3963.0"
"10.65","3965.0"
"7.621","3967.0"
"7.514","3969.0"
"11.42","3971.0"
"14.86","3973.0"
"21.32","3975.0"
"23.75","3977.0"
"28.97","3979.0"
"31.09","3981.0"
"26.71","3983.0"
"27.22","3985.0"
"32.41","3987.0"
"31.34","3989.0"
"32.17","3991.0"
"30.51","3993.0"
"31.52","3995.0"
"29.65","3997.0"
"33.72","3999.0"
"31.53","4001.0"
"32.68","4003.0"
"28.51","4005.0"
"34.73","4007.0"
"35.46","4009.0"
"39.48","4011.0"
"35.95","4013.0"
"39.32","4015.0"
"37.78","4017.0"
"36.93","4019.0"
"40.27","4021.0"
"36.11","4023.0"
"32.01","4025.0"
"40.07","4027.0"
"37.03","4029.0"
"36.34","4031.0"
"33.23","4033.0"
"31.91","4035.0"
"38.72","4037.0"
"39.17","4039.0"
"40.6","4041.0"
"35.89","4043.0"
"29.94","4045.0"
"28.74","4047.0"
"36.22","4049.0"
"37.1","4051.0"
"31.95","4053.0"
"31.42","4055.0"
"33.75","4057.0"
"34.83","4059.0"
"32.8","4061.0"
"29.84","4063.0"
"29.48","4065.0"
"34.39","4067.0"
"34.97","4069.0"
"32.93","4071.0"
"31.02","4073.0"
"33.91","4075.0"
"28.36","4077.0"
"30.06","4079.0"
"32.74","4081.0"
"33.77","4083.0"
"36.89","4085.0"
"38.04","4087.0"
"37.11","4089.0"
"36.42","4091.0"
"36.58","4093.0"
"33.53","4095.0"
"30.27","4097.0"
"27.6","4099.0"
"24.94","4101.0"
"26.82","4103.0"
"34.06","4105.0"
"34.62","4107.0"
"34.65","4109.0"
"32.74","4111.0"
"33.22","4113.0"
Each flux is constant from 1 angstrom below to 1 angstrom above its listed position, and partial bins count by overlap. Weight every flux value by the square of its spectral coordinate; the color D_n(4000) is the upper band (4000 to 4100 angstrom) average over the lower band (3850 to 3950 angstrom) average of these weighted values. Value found 1.9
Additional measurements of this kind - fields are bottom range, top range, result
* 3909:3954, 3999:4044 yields 1.94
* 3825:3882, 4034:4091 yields 2.24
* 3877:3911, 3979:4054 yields 1.69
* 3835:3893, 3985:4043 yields 2.12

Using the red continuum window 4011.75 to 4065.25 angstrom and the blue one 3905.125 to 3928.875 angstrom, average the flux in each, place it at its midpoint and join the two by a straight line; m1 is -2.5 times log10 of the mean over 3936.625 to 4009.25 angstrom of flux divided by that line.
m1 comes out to 0.21 mag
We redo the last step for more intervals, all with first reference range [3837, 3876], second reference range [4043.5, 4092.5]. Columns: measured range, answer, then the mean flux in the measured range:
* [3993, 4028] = -0.20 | 34.9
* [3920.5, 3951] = 0.36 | 16.9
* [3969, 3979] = 0.42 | 17.9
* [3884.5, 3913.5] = -0.10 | 22.8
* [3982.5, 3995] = -0.11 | 30.3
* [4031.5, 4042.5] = -0.18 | 36.7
